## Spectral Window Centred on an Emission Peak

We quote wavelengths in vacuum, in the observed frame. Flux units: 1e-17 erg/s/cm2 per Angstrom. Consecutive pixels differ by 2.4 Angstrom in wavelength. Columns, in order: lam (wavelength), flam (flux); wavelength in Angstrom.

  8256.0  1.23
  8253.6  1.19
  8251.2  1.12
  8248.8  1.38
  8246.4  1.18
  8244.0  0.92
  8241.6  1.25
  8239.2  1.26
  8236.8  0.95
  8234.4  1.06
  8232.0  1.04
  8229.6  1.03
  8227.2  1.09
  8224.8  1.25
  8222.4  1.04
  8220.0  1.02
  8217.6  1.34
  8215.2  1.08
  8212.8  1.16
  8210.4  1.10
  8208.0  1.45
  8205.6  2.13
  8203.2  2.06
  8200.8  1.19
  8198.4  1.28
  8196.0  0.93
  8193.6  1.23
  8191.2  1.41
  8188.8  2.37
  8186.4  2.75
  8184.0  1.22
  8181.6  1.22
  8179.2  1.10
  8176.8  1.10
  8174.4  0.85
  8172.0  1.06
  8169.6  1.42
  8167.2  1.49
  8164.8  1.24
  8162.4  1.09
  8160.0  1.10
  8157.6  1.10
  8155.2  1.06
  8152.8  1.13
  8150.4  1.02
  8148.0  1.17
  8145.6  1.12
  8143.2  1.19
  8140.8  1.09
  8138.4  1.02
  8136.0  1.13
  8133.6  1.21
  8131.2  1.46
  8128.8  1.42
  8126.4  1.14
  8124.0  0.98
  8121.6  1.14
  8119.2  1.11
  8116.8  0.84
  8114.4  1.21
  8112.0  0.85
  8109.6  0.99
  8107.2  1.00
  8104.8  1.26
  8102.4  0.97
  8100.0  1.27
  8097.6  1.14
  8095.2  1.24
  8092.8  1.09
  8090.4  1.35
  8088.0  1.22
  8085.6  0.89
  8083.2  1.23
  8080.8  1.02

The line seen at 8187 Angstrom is [S II] 6716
